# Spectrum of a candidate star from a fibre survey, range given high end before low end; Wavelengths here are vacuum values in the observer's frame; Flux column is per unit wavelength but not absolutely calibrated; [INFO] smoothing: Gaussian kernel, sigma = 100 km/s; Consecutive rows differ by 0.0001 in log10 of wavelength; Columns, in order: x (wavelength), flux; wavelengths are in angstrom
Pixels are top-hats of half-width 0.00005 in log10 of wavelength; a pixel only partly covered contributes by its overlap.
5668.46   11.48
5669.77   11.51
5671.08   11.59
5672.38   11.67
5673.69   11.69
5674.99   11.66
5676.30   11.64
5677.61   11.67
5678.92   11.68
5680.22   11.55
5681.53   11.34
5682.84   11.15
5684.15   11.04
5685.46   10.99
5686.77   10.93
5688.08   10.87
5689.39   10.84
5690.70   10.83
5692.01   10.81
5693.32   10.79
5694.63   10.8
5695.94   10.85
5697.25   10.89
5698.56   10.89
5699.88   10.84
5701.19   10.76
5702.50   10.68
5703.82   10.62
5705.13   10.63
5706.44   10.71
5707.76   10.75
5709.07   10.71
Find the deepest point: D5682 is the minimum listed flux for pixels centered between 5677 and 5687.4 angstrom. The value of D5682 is 10.93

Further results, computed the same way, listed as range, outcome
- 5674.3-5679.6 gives 11.64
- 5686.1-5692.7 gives 10.81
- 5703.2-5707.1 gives 10.62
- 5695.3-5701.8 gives 10.76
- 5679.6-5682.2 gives 11.34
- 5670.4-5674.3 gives 11.59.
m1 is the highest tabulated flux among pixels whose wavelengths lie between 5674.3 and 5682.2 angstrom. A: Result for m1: 11.68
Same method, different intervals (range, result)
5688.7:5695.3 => 10.84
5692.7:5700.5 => 10.89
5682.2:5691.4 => 11.15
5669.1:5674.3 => 11.69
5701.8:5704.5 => 10.68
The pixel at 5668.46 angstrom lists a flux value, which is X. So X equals 11.48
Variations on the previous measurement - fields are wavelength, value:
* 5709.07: 10.71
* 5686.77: 10.93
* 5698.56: 10.89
